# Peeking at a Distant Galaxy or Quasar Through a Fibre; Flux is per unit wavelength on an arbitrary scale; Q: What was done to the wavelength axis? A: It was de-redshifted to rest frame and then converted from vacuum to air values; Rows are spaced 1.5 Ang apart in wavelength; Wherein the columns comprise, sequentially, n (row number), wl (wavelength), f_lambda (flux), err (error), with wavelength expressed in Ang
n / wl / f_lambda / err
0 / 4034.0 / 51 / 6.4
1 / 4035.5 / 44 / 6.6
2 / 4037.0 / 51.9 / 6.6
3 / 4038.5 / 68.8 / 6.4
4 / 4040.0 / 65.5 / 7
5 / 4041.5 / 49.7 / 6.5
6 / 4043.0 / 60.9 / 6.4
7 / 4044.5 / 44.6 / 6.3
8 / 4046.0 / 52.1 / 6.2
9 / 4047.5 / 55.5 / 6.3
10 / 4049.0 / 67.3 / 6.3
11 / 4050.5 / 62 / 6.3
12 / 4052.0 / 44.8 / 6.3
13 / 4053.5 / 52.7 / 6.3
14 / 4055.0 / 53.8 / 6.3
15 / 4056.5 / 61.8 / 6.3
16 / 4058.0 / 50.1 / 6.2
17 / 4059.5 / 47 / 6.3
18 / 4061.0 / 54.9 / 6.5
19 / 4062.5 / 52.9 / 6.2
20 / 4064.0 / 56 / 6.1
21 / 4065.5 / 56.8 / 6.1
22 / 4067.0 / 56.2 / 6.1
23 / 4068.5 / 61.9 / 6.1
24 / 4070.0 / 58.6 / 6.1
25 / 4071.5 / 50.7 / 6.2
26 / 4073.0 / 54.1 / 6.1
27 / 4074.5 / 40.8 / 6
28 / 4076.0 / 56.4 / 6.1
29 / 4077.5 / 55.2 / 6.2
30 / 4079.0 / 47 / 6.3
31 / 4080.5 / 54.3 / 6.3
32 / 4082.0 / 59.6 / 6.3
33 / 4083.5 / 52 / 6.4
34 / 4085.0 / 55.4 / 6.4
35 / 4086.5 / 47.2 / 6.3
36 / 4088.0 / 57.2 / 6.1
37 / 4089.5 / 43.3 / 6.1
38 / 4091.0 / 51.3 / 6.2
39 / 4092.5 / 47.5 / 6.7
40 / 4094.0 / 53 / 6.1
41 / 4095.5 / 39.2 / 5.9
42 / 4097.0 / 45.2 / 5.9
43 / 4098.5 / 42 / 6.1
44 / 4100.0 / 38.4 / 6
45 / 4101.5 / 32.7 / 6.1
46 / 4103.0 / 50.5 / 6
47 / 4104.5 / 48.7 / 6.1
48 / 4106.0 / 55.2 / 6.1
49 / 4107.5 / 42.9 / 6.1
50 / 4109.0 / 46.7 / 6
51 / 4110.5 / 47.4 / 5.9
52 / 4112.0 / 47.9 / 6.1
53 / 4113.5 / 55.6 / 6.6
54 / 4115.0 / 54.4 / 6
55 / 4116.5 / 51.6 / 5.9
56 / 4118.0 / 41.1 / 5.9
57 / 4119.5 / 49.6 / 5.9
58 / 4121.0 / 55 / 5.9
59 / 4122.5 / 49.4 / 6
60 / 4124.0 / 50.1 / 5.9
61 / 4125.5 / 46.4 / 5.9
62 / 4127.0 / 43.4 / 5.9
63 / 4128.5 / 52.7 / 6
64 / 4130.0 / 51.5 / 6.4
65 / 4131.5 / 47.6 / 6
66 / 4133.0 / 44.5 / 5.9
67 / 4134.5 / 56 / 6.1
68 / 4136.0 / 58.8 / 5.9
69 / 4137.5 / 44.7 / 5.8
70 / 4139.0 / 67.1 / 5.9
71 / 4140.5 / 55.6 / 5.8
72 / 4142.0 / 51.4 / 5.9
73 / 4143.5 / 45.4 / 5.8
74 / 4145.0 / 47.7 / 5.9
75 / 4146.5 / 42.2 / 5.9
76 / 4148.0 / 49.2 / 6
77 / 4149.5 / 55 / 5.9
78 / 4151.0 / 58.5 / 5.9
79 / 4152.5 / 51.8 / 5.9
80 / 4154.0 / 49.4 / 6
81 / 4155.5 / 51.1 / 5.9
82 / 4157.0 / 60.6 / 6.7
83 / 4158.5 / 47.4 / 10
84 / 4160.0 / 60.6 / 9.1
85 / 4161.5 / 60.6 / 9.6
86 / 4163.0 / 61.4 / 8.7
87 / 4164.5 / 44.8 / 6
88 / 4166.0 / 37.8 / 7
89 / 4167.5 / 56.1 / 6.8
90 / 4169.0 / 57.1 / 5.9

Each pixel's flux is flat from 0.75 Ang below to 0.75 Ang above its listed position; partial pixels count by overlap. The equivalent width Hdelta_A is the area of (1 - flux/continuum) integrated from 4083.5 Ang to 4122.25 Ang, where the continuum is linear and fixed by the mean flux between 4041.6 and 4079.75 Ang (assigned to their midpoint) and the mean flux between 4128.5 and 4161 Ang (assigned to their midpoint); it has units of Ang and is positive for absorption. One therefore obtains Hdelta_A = 3.7 Ang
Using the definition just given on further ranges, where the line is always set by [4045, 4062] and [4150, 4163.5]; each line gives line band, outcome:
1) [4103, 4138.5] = 3.5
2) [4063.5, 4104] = 3.3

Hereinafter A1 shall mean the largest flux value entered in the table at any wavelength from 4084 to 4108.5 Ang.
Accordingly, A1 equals 57.2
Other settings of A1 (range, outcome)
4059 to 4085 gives 61.9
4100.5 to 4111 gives 55.2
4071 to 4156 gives 67.1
